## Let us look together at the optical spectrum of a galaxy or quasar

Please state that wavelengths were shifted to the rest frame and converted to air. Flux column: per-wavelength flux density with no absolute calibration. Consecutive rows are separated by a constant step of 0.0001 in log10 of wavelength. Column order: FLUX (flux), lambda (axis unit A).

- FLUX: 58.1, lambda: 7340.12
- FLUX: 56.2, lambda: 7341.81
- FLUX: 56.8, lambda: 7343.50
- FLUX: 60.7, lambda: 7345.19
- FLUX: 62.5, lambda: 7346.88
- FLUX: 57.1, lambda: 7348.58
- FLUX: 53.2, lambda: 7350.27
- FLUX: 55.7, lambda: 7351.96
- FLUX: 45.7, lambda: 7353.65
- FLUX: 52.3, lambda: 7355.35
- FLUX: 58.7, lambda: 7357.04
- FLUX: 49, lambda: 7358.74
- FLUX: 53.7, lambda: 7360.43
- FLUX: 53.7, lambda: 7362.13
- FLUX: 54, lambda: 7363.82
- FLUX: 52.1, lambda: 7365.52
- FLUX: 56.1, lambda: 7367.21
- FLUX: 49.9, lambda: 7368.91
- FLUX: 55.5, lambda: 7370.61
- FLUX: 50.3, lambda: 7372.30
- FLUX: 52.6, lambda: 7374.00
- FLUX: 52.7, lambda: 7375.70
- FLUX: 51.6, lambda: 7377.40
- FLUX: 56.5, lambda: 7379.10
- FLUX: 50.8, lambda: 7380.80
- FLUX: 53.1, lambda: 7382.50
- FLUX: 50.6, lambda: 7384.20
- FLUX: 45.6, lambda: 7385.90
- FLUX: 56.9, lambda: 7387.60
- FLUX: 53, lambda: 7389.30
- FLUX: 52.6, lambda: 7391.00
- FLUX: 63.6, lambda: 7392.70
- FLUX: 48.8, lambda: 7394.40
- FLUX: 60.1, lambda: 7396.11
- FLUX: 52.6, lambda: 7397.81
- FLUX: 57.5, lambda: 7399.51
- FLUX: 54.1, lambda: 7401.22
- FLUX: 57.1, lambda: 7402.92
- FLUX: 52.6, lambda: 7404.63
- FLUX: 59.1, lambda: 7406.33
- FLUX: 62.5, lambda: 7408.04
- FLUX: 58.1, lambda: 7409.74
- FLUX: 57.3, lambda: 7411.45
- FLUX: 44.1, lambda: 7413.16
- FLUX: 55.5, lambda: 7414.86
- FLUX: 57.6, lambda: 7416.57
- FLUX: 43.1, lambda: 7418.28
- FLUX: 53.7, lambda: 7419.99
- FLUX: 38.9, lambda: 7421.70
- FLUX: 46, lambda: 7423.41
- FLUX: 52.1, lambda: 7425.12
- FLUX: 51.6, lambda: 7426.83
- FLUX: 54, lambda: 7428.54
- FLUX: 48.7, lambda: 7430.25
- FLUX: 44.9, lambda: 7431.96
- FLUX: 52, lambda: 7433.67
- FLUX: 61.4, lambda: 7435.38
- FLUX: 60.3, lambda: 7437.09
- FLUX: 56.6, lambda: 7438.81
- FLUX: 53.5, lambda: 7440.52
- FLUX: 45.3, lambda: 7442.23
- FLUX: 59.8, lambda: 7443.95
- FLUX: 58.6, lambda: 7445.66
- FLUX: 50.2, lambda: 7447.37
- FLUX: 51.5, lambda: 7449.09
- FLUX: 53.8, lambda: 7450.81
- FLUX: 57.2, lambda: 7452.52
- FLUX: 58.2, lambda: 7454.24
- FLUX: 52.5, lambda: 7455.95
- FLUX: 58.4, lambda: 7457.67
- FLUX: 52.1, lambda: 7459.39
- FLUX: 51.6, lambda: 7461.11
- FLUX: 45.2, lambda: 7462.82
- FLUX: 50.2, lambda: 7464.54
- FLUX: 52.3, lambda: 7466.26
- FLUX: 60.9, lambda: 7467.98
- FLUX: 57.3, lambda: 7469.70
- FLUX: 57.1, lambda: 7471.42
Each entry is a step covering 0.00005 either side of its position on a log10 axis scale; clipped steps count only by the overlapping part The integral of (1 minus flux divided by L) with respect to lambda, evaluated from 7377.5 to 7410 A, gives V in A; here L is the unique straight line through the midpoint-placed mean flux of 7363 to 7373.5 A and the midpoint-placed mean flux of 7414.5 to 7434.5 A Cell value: -2.2 A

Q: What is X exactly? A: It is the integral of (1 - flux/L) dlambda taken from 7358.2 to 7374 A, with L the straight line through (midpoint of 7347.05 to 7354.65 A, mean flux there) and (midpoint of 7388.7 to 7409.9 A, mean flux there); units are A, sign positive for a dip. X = 0.5 A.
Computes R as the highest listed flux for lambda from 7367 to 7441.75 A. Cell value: 63.6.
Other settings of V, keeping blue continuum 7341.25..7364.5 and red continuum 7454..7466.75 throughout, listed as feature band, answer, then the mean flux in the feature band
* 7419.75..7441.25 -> 0.51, 51.8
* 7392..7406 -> -0.53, 55.8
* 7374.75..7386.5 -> 0.56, 51.7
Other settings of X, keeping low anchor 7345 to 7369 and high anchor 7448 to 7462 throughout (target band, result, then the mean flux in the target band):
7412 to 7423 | 1.1 A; 48.9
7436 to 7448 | -0.2 A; 55.1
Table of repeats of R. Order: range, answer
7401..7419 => 62.5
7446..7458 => 58.4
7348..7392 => 58.7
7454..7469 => 60.9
